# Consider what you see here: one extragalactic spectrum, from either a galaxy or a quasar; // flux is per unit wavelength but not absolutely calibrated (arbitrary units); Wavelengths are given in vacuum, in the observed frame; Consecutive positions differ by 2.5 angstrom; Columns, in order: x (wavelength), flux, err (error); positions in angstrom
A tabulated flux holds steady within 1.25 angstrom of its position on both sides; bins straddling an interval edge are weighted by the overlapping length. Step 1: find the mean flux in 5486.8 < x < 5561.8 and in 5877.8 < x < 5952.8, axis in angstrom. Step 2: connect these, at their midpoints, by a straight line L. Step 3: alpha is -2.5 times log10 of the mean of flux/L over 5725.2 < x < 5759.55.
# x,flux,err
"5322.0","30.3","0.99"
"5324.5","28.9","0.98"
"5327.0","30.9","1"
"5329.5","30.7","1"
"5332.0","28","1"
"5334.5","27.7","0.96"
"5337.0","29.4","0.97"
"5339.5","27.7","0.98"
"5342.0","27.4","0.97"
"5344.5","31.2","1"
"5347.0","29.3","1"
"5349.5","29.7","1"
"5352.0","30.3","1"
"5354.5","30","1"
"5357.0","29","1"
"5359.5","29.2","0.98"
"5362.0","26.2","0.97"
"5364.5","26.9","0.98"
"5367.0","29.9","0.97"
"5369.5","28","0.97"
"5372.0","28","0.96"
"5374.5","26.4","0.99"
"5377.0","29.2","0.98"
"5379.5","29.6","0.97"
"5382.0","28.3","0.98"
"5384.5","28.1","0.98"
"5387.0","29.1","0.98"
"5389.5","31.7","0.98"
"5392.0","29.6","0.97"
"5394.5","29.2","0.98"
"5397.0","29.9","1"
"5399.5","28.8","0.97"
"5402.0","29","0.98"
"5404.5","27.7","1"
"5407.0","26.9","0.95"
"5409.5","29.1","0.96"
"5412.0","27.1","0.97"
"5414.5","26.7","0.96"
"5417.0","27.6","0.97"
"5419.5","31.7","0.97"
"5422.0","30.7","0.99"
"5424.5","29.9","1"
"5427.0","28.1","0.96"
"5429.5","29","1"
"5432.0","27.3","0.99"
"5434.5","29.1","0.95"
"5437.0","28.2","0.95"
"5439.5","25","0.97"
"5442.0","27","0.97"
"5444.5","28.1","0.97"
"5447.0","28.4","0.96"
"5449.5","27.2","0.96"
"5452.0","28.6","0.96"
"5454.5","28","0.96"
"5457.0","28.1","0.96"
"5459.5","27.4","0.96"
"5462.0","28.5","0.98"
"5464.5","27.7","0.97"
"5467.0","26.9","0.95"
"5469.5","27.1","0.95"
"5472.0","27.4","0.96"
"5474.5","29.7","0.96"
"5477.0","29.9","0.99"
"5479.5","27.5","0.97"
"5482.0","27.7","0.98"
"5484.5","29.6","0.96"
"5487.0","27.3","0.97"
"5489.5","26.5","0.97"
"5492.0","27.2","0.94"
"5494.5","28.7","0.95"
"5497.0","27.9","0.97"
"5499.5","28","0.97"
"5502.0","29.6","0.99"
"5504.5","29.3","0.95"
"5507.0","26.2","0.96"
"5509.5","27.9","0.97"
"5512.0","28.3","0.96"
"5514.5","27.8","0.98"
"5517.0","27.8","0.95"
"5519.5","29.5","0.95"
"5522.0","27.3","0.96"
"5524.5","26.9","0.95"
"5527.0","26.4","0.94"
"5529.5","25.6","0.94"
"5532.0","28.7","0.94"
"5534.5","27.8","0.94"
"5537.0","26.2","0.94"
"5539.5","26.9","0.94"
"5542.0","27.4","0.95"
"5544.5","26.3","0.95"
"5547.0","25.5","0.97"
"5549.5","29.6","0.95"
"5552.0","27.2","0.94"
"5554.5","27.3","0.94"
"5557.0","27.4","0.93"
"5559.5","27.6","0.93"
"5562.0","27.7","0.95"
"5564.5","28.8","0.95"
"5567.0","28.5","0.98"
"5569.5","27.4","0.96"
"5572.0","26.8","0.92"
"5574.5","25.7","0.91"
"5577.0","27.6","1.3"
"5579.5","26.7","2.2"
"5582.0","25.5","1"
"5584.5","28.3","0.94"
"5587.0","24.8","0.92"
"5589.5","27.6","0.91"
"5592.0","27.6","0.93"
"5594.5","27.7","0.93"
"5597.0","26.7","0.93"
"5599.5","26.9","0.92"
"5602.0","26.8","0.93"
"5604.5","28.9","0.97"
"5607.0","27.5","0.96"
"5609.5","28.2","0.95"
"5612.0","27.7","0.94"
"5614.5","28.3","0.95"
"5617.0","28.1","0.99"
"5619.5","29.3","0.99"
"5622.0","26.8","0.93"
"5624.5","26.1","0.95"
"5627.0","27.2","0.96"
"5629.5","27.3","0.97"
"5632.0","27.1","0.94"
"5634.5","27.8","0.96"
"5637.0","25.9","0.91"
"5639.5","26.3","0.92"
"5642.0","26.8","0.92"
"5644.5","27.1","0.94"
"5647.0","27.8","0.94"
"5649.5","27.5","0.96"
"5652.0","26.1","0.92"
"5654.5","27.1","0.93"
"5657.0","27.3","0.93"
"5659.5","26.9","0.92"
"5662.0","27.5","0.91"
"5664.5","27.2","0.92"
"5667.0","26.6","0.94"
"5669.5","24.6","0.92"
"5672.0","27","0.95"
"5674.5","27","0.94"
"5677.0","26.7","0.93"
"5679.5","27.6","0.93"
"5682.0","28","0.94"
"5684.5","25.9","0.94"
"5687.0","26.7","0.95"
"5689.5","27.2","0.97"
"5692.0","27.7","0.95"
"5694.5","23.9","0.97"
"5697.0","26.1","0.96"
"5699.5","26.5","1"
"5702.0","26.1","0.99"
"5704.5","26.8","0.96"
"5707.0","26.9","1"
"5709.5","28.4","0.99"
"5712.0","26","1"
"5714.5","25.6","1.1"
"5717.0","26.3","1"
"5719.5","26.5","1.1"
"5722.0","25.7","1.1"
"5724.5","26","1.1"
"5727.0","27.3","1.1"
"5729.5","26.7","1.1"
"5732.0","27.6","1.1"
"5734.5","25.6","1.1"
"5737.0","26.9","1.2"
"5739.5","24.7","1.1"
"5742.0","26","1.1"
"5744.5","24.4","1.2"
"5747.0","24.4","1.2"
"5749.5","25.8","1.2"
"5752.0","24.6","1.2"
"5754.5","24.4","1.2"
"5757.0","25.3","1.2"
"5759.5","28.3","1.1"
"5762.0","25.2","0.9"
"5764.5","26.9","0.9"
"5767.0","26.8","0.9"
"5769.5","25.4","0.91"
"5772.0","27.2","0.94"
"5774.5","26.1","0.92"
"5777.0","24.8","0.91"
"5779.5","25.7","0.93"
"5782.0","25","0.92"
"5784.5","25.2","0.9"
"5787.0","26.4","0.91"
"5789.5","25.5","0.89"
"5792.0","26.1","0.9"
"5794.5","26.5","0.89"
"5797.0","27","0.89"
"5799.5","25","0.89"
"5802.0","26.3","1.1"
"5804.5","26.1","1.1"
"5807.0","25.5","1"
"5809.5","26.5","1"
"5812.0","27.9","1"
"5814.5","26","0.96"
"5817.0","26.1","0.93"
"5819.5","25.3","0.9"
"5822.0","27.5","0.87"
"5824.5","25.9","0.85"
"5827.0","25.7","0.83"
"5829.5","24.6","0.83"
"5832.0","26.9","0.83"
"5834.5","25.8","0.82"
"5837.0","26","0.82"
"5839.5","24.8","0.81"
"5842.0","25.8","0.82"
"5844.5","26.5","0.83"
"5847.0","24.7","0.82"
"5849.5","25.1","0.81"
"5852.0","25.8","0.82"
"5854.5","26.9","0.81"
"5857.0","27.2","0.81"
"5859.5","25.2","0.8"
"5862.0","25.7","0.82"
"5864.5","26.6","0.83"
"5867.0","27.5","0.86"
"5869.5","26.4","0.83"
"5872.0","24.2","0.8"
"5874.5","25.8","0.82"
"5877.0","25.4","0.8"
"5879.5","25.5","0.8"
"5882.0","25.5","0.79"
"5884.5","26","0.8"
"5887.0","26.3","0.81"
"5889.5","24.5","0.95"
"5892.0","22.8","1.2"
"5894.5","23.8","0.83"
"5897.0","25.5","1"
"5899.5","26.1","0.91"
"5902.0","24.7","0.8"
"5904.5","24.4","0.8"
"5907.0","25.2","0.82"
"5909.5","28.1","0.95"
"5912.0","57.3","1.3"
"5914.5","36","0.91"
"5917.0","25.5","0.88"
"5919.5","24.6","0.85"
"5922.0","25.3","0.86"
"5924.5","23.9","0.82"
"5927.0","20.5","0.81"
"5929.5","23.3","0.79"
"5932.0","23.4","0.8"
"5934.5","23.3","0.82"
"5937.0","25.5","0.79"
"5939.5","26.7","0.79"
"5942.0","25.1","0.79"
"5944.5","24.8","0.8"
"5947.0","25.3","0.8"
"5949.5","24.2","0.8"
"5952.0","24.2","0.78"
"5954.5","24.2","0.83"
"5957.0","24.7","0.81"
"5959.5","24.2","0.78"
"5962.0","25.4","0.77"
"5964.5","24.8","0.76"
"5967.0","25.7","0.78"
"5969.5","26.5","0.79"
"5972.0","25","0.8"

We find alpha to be 0.043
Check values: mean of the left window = 27.5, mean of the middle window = 25.8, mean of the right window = 26.3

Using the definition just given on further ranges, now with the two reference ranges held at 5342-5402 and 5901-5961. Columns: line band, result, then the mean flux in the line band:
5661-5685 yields 0.031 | 26.8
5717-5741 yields 0.042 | 26.3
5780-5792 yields 0.062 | 25.6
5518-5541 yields 0.039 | 27.3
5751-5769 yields 0.053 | 25.9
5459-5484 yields 0.019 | 28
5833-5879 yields 0.038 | 25.9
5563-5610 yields 0.030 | 27.3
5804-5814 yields 0.020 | 26.5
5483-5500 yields 0.022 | 27.9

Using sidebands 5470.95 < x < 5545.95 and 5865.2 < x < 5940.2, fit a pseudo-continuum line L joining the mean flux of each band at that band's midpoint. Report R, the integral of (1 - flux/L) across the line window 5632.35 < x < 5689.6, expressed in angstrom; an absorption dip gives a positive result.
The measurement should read 0.8 angstrom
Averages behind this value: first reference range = 27.8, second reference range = 26.4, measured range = 26.9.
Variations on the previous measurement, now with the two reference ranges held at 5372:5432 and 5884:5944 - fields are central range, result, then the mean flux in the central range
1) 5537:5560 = 0.8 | 27.2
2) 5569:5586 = 0.7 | 26.8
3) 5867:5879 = 0.5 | 25.7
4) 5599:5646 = 0.8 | 27.4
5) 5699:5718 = 0.6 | 26.6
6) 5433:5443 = 0.5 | 27.3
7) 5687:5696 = 0.4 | 26.3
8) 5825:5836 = 0.5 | 25.8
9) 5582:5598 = 0.6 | 27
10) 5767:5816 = 1.9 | 26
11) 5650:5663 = 0.3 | 27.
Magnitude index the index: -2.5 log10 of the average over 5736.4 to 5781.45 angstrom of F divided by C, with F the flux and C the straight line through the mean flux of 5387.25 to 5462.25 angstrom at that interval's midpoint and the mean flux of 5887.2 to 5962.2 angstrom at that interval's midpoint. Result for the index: 0.05 mag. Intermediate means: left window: 28.5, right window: 26.1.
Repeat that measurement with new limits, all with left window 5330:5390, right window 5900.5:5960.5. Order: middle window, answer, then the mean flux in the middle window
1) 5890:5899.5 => 0.10 mag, 24.3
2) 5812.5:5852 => 0.04 mag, 25.8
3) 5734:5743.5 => 0.06 mag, 25.8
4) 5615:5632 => 0.01 mag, 27.5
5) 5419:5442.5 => 0.00 mag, 28.6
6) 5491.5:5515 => 0.00 mag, 28.1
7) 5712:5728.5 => 0.04 mag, 26.2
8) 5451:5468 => 0.02 mag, 27.9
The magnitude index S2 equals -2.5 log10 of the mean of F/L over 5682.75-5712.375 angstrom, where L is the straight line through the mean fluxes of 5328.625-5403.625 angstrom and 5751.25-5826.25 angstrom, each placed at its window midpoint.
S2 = 0.00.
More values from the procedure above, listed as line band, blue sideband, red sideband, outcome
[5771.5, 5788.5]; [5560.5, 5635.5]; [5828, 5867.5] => 0.03 mag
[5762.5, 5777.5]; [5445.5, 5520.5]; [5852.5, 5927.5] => 0.04 mag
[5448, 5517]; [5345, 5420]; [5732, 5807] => 0.00 mag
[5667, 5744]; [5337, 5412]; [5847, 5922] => 0.05 mag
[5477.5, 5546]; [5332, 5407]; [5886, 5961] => 0.02 mag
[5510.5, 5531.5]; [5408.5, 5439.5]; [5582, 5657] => 0.02 mag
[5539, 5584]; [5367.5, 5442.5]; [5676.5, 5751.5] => 0.01 mag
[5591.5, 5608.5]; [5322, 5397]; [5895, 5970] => 0.02 mag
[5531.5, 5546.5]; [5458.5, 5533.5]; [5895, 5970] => 0.03 mag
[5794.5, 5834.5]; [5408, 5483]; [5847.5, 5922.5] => 0.04 mag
